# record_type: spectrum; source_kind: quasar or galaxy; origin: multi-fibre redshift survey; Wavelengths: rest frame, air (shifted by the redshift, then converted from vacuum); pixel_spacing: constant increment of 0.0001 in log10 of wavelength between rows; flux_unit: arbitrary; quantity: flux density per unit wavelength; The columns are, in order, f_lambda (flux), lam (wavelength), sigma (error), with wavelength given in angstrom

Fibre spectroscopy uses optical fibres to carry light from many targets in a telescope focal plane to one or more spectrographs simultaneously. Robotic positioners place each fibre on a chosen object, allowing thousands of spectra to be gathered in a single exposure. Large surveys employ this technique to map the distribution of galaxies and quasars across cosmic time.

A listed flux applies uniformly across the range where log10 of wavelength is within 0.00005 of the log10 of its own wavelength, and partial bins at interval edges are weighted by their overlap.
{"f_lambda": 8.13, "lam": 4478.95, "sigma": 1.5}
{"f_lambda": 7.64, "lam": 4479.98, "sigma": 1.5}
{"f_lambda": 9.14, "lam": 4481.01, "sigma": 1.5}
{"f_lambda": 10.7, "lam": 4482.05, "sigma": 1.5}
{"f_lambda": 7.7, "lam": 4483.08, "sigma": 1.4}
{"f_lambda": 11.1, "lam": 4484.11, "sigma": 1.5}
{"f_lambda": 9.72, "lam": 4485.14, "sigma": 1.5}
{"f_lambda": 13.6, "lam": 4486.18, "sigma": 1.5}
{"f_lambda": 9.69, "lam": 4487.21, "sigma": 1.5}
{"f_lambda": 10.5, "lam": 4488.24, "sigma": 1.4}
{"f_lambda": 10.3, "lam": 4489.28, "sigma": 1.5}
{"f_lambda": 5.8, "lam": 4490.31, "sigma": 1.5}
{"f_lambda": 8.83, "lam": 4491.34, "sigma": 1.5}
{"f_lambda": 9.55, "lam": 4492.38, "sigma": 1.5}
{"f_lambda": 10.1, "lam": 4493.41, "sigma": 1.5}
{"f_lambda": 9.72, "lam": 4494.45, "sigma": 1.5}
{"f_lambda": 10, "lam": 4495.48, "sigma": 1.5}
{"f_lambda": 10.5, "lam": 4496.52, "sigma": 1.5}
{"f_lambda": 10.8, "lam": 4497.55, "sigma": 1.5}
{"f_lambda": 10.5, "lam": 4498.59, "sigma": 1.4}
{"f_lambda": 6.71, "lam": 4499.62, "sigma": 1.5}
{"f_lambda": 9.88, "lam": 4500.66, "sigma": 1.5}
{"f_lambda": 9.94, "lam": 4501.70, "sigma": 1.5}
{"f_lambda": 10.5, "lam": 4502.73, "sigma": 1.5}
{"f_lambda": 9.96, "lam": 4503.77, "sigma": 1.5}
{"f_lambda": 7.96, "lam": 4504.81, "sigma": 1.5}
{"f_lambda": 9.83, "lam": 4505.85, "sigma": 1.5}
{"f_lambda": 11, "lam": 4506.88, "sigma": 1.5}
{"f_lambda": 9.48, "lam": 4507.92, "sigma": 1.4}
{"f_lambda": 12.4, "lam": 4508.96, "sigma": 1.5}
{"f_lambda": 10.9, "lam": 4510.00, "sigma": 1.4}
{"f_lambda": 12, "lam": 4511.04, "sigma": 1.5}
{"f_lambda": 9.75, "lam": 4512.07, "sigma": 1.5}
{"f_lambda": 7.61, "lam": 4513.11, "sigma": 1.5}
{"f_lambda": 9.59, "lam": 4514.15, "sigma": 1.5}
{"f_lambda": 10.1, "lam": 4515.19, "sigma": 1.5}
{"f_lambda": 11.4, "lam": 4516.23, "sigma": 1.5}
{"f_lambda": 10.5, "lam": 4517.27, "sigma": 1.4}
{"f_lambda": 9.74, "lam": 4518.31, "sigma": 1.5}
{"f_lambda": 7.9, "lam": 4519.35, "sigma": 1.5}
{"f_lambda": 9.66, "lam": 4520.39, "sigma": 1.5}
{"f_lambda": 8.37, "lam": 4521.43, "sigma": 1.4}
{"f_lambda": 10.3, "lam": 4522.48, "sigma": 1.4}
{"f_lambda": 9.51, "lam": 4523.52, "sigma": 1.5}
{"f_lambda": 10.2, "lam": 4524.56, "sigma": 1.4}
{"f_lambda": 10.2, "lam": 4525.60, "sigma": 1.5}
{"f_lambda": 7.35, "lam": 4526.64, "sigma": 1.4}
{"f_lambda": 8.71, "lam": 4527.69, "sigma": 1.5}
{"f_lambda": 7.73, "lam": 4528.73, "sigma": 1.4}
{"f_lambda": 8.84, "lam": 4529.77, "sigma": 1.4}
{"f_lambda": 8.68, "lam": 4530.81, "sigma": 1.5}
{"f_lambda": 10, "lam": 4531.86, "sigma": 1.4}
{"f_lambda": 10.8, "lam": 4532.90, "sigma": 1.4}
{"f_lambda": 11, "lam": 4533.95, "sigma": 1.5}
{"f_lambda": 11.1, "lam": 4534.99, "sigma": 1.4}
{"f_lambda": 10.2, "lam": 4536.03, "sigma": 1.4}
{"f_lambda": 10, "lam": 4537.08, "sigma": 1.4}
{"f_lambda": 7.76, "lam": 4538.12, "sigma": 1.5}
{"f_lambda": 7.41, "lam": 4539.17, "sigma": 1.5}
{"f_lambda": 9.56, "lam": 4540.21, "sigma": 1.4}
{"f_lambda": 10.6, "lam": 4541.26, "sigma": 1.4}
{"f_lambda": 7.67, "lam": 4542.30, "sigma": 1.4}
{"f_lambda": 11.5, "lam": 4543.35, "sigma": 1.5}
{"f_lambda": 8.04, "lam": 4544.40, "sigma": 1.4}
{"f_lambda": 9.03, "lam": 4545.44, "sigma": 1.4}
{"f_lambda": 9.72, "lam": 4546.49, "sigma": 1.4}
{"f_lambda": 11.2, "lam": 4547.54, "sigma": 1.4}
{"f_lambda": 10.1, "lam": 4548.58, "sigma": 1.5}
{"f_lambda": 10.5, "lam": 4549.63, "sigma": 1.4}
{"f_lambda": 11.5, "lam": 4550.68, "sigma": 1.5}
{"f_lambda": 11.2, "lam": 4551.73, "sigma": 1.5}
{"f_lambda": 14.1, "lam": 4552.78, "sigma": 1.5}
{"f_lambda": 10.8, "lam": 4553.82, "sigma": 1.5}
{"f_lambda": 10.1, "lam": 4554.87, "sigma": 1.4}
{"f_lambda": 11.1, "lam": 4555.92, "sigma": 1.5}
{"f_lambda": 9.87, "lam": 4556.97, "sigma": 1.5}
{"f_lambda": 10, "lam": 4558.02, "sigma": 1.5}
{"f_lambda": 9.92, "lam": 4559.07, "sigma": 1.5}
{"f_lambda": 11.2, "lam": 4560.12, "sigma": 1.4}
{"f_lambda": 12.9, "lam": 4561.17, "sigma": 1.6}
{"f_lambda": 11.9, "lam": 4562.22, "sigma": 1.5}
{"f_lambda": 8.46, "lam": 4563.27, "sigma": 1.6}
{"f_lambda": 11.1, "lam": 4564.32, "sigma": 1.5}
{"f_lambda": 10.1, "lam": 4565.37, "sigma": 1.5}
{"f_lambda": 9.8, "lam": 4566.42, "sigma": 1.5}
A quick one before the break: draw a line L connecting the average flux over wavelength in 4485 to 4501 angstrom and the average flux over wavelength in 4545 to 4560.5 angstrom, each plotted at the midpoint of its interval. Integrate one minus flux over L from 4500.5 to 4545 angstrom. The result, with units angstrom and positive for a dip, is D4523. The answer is 2.4 angstrom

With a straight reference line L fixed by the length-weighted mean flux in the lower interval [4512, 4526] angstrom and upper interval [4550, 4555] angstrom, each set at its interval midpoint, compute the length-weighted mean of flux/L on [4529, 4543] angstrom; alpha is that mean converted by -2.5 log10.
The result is 0.12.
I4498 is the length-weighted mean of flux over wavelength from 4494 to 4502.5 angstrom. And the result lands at 9.79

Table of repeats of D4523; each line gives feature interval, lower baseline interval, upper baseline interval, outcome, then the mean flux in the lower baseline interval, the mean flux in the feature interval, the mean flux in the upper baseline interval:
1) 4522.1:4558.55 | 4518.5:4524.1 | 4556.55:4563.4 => 0.2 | 9.19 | 9.9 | 10.7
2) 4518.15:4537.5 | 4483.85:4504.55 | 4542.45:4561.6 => 1.6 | 9.84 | 9.48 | 10.6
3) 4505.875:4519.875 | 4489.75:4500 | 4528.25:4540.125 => -1.2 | 9.3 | 10.2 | 9.43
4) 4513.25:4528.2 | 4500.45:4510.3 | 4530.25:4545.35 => 0.6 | 10.2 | 9.48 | 9.58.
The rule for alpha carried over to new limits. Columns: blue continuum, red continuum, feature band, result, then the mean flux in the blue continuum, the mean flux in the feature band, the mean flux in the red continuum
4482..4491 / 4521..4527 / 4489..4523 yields -0.02 mag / 9.85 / 9.74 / 9.39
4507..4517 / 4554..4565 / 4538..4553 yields 0.06 mag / 10.4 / 9.97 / 10.7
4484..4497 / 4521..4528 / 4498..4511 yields -0.04 mag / 9.91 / 10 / 9.25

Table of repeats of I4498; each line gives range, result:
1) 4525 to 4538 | 9.5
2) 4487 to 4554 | 9.79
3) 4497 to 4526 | 9.88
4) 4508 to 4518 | 10.4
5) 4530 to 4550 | 9.71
